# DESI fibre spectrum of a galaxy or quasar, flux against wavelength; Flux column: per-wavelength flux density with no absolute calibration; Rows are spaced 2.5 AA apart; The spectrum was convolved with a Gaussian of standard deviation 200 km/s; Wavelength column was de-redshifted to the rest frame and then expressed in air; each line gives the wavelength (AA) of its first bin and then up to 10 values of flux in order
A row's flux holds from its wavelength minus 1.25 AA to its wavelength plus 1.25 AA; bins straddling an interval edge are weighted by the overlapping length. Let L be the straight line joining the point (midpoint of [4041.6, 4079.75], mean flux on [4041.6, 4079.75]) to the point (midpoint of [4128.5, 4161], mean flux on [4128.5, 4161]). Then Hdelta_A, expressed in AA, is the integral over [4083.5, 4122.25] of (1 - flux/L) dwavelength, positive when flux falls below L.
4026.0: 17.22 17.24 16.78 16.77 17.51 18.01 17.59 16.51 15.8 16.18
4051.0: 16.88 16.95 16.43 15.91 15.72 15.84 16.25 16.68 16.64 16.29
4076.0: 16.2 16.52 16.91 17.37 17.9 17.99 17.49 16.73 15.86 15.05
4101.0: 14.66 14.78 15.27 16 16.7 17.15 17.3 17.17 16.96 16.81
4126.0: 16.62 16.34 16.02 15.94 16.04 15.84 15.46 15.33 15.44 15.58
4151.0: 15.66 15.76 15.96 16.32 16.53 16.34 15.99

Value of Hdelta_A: -0.99 AA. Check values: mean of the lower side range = 16.3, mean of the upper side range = 15.8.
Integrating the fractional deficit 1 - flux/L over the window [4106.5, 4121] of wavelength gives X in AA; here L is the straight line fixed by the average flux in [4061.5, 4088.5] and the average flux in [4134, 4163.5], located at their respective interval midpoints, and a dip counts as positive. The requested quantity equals -0.5 AA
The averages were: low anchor 16.7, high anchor 15.8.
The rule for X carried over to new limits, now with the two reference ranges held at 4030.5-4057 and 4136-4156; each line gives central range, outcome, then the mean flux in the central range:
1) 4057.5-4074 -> 0.4 AA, 16.2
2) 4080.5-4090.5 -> -0.7 AA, 17.6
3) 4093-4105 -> 0.6 AA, 15.3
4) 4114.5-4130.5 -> -0.9 AA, 16.8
